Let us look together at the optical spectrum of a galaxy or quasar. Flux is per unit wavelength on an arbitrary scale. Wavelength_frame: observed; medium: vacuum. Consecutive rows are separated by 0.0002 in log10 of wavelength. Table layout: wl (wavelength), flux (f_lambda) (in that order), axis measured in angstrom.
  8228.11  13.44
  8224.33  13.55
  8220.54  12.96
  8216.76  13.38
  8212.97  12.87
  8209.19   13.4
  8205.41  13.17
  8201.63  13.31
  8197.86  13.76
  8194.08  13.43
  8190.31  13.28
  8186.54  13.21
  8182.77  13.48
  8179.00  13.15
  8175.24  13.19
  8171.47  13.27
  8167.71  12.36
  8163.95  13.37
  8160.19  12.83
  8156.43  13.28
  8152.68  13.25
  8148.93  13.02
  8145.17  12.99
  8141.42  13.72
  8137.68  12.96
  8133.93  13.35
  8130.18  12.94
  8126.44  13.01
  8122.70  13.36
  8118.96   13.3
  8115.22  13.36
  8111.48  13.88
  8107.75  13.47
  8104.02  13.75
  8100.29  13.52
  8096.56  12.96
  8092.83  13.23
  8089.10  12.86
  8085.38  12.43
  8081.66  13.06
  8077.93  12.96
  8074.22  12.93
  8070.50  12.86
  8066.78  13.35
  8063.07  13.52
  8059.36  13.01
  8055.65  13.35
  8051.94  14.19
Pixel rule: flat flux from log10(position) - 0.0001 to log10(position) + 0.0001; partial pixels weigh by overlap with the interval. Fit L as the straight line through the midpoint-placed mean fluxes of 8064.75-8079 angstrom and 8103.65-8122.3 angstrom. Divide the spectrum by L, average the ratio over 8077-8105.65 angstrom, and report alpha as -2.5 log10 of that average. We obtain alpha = 0.01 mag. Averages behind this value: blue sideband 13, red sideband 13.5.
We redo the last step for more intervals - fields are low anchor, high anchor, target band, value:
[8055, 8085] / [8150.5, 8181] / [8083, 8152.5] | -0.01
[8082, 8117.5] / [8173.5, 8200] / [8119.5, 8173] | 0.02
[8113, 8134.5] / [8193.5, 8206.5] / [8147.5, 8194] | 0.02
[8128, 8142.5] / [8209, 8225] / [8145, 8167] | 0.01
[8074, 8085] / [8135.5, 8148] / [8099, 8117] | -0.04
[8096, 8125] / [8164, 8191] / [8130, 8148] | 0.01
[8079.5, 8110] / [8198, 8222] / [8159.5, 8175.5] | 0.02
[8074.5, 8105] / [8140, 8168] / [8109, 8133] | -0.02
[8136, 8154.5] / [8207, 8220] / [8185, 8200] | -0.02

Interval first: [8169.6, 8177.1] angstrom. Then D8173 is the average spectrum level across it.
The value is 13.2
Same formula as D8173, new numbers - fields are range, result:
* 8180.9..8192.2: 13.3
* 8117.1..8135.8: 13.2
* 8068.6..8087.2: 12.8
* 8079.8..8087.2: 12.8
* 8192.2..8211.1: 13.4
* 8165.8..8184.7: 13.1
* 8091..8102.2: 13.2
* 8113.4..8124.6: 13.3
